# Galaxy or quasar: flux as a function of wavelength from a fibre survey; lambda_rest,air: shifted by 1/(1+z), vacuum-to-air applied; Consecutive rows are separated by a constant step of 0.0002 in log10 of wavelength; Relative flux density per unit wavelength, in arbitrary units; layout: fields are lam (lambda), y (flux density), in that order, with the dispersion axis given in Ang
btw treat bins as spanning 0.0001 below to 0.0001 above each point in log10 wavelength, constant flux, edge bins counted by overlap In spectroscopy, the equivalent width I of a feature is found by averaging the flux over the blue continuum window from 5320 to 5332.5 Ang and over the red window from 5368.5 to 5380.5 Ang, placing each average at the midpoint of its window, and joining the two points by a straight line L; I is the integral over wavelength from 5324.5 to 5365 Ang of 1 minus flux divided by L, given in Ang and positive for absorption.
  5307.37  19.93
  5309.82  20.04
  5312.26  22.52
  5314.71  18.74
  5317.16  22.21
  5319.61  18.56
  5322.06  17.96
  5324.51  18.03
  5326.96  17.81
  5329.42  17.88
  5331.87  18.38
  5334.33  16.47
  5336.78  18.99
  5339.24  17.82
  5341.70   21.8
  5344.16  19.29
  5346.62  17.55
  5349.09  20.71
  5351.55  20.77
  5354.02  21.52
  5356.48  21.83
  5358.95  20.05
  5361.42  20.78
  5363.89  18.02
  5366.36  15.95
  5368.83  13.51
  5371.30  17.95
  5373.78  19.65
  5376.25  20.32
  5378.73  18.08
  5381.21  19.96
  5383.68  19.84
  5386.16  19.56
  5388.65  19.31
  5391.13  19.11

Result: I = -2.6 Ang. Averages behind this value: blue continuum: 18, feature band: 19.3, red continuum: 18.3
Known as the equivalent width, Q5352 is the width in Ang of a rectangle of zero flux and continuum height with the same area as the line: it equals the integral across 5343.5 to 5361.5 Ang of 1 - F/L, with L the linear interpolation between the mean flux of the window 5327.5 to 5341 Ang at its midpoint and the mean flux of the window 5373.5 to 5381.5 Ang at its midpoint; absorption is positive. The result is -1.6 Ang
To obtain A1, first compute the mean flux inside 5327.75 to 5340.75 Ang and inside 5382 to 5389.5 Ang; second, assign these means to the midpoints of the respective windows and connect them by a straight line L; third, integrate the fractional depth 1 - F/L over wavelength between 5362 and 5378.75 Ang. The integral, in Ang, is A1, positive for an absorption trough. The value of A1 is 1.22 Ang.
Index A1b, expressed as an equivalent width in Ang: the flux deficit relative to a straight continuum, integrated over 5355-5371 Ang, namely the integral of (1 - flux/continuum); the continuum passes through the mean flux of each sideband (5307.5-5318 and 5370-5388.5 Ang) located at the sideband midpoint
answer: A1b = 1.05 Ang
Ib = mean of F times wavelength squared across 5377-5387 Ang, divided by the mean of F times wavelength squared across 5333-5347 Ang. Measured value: 1.1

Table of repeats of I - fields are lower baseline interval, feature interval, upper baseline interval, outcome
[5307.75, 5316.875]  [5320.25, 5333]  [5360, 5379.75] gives 1.22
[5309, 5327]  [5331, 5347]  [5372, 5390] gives 0.71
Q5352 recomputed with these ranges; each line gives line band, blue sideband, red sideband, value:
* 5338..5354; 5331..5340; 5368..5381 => -1.6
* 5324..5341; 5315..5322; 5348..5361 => 1.8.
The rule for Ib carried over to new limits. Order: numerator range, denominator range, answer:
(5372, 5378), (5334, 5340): 1.11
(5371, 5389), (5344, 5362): 0.96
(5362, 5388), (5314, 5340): 1.01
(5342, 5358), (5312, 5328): 1.07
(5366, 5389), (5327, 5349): 1.01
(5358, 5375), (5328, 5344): 0.98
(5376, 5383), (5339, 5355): 0.98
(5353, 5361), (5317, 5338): 1.17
